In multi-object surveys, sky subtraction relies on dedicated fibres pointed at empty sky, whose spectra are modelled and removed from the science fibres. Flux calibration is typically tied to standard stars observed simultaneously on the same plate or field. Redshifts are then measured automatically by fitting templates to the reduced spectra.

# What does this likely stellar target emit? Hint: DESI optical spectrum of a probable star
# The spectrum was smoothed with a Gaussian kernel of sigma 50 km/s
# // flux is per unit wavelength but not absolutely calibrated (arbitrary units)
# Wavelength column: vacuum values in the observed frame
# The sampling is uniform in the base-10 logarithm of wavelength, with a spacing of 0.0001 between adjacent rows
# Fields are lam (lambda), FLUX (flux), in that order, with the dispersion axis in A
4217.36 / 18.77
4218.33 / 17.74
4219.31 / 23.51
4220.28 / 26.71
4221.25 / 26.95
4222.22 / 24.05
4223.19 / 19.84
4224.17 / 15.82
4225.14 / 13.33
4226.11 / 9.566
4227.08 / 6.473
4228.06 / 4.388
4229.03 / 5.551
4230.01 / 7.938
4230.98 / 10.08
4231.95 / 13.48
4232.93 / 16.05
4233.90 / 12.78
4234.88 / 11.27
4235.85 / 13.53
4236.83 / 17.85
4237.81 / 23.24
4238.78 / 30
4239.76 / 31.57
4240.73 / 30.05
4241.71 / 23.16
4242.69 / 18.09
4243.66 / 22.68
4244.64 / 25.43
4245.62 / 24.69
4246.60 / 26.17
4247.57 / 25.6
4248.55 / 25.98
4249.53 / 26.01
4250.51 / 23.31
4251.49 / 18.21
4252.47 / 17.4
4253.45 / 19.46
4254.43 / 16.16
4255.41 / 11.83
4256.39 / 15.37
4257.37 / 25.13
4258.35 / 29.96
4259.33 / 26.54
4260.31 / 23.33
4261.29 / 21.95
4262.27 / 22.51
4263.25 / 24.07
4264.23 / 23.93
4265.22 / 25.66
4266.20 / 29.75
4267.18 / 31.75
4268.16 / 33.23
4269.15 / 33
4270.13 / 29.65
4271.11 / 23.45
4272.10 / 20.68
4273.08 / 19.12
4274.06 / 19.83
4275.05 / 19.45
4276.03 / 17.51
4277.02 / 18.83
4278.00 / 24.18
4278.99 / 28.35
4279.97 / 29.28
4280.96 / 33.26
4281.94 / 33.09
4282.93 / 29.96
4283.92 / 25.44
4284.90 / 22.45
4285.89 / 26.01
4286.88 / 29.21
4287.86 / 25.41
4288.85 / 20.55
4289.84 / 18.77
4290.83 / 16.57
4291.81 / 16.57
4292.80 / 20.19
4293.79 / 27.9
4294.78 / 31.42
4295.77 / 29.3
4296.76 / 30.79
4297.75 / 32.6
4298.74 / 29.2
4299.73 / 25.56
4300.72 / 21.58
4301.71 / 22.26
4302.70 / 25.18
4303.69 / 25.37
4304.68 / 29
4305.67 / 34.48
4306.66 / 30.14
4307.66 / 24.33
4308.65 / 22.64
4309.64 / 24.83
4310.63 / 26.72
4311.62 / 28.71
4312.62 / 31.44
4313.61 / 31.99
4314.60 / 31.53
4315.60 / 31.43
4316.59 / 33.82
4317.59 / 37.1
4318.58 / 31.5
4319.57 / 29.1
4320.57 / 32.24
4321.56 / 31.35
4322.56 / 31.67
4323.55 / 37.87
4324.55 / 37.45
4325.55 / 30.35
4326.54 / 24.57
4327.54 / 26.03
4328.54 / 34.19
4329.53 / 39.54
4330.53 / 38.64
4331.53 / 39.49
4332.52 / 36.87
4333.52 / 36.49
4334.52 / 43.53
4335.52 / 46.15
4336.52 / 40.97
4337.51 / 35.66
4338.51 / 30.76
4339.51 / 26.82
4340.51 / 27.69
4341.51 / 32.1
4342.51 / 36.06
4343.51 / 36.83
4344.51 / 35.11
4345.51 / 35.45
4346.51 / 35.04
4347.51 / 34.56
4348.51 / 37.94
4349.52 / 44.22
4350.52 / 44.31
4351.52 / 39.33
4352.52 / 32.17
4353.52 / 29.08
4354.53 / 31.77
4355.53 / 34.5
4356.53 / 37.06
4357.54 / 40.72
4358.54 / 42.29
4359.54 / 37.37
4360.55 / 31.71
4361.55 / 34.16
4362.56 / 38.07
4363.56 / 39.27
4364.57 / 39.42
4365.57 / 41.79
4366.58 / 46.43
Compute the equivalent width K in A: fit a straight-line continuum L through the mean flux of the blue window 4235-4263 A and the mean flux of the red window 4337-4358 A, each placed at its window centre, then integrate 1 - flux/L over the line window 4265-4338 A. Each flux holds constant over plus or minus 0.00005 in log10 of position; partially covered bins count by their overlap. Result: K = 0.8 A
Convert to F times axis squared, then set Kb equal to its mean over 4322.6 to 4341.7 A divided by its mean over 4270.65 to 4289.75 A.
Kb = 1.5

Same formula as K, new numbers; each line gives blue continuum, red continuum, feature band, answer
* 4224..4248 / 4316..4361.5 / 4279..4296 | 0.5 A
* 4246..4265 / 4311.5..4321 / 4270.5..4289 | 1.1 A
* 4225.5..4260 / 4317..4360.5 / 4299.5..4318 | 1.2 A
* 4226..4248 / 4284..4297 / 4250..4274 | -3.0 A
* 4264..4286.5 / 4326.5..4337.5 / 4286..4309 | 3.7 A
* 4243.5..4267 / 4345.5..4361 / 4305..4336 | -0.5 A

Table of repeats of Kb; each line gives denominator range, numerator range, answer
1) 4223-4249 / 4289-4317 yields 1.54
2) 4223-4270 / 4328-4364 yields 1.86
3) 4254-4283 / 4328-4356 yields 1.52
